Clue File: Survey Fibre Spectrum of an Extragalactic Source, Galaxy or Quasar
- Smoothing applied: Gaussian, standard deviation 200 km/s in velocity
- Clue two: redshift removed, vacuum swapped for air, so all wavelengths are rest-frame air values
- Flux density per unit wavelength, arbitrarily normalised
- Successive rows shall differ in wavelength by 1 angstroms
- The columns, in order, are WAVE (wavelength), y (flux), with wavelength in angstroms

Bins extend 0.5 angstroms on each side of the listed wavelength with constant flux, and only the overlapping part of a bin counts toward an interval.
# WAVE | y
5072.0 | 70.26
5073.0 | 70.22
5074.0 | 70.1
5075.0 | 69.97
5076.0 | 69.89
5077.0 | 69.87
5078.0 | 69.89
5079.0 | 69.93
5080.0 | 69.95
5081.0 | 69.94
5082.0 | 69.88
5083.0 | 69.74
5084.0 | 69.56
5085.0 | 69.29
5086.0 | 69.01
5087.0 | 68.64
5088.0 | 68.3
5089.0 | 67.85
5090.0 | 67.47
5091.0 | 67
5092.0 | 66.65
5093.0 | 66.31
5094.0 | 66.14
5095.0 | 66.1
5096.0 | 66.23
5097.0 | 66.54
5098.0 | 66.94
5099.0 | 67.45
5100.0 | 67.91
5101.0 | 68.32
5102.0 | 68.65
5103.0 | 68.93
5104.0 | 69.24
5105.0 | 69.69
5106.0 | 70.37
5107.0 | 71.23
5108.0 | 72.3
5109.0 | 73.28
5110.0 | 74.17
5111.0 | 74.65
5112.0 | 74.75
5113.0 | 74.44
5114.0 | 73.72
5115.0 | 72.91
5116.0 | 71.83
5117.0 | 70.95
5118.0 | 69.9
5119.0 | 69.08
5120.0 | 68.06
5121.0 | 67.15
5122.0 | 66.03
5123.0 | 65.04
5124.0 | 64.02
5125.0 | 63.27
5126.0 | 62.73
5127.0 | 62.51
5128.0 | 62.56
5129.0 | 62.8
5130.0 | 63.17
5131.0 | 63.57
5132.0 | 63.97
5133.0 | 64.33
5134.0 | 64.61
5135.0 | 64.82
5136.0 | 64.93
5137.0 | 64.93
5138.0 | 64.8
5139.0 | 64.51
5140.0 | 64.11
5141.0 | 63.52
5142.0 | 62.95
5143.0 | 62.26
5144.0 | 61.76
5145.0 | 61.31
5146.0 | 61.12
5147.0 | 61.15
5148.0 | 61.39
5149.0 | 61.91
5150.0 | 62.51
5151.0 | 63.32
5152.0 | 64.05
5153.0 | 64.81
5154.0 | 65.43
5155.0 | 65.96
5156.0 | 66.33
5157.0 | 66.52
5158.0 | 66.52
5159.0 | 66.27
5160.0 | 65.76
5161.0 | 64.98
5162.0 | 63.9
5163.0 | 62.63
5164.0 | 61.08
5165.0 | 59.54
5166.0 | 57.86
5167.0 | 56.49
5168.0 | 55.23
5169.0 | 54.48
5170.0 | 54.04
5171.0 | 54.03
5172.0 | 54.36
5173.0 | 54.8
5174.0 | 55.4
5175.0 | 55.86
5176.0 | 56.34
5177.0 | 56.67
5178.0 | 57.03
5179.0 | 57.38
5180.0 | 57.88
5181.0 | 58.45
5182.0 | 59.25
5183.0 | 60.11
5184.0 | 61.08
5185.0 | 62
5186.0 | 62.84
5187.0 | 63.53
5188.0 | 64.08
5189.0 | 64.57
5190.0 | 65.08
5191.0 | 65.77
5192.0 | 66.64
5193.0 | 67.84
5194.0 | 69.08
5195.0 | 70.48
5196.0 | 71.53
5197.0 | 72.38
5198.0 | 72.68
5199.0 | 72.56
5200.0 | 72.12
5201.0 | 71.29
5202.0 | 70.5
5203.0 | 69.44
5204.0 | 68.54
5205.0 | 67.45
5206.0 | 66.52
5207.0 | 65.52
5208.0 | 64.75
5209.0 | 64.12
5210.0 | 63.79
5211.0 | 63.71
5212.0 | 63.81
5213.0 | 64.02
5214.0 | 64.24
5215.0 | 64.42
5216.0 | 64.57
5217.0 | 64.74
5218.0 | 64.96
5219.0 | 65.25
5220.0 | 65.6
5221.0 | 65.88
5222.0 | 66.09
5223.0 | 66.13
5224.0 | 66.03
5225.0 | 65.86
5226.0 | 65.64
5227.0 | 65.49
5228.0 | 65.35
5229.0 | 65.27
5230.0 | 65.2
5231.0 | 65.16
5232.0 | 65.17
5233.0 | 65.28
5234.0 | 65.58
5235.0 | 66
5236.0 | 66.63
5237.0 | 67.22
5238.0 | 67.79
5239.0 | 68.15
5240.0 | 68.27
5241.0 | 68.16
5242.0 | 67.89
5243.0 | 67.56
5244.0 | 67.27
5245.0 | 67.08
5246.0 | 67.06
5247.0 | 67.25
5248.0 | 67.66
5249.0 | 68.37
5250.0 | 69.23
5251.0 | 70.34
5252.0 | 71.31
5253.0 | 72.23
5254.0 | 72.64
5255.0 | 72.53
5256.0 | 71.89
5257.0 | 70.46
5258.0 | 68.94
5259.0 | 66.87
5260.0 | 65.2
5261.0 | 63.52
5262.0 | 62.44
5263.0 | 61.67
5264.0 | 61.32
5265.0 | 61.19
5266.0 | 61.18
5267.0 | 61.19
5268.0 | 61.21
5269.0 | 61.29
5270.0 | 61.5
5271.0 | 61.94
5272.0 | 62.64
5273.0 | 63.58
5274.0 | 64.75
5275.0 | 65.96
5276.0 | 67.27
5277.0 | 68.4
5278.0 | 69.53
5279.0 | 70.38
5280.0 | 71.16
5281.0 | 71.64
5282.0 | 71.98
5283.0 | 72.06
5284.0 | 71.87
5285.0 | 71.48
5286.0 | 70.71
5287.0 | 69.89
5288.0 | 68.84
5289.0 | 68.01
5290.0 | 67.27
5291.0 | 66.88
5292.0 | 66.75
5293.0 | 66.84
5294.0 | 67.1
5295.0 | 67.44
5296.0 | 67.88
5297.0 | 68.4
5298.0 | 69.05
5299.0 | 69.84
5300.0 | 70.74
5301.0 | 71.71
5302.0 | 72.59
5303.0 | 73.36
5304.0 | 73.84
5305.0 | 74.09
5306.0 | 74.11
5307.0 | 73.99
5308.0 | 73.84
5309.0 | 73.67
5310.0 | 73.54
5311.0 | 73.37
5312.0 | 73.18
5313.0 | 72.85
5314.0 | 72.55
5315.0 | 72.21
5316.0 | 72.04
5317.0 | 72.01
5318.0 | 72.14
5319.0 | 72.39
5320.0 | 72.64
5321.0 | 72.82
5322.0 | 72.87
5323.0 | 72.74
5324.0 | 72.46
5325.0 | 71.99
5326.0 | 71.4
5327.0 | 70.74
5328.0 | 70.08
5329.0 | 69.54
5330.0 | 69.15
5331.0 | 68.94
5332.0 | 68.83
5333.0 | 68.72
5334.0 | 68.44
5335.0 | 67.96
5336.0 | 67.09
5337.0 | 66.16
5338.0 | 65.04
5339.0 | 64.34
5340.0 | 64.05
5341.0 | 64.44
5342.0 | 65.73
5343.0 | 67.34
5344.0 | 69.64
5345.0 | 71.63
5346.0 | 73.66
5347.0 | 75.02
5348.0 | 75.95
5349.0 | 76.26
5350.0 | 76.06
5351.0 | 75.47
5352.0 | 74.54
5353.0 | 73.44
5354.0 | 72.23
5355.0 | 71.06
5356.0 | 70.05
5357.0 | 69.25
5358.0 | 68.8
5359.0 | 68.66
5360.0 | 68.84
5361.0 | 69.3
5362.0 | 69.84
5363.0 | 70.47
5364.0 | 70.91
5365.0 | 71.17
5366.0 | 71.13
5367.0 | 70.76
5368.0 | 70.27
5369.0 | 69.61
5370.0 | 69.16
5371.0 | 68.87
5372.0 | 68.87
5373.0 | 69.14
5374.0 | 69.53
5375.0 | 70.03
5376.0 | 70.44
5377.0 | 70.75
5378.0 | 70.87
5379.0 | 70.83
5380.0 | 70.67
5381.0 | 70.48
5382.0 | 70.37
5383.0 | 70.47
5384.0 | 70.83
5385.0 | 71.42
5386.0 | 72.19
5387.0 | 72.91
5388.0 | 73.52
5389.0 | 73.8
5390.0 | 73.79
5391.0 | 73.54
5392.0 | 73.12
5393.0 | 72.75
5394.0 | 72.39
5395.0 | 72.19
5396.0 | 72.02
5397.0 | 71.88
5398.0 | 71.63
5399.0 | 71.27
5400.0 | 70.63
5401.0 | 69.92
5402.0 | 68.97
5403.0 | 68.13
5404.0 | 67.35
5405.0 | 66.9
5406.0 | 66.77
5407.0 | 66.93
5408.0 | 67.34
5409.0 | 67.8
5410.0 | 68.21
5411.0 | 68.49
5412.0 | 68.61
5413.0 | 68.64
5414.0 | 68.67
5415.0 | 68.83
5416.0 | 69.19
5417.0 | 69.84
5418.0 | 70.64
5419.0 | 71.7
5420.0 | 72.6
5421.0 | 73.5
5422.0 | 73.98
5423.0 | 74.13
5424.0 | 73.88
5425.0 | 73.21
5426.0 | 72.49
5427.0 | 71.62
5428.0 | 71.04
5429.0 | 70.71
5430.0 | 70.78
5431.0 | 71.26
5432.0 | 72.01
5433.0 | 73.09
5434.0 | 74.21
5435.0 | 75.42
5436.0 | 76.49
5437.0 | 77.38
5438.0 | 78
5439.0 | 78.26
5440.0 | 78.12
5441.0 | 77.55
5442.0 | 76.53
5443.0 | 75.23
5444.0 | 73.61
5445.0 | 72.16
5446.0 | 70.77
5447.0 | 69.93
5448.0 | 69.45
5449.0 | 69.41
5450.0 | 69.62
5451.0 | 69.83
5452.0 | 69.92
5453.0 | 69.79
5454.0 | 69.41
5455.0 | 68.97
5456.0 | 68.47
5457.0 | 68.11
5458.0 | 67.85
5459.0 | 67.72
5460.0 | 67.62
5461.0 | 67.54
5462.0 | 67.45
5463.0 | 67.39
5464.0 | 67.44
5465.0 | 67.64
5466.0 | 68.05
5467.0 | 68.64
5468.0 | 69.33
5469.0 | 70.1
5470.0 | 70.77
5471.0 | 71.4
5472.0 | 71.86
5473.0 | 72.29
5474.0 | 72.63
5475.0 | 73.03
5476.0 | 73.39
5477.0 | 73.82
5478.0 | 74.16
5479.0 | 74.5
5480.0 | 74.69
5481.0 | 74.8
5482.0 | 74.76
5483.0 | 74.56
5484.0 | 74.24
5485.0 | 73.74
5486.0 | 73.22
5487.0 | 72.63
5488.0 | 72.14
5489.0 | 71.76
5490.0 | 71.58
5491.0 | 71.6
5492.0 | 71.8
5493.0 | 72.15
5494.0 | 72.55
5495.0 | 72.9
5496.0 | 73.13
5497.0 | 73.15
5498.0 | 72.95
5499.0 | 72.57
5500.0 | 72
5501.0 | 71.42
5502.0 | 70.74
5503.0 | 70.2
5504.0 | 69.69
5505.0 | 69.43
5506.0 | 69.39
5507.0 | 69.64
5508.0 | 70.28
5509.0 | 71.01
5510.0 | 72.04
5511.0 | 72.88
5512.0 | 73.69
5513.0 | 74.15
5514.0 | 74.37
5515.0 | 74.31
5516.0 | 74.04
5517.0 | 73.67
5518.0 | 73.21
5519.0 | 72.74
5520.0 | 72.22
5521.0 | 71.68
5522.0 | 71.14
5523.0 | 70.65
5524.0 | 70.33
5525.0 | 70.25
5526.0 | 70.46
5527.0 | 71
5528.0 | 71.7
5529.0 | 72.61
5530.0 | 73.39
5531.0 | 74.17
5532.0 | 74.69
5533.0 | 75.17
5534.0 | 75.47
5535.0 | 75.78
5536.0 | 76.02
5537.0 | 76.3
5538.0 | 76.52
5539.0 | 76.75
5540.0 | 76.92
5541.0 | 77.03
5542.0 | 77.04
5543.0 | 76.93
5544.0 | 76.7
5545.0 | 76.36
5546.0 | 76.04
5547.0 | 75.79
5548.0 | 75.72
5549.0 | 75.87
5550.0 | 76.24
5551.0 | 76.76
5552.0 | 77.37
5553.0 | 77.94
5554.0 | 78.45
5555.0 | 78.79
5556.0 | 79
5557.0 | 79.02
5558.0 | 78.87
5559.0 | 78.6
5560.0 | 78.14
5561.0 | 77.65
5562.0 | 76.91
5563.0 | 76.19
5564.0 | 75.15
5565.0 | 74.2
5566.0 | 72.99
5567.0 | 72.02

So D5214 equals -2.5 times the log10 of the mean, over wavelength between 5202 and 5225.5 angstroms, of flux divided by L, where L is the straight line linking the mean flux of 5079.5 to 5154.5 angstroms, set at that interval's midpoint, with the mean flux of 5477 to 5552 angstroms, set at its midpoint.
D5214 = 0.047 mag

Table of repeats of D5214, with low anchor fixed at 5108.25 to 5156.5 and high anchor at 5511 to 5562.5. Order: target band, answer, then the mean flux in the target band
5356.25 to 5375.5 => 0.02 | 69.7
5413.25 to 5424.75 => 0.01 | 71.5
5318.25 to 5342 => 0.02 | 69.2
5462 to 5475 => 0.06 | 69.8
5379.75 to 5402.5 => 0.00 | 71.8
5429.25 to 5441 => -0.03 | 75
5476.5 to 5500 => 0.01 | 73.2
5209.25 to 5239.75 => 0.04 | 65.4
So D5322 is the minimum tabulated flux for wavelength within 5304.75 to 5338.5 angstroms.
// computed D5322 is 65.04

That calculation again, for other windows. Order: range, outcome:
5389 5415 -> 66.77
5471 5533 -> 69.39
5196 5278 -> 61.18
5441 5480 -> 67.39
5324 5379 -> 64.05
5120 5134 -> 62.51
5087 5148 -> 61.12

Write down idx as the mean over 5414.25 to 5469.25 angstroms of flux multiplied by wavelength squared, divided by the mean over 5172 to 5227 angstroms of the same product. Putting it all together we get 1.21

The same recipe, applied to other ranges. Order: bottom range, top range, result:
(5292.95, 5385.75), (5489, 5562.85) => 1.12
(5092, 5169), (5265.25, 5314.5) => 1.12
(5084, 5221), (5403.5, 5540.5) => 1.25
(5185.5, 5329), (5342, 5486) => 1.11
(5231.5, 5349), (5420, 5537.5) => 1.12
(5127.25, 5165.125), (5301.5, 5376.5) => 1.20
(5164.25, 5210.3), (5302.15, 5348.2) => 1.19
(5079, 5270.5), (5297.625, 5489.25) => 1.18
